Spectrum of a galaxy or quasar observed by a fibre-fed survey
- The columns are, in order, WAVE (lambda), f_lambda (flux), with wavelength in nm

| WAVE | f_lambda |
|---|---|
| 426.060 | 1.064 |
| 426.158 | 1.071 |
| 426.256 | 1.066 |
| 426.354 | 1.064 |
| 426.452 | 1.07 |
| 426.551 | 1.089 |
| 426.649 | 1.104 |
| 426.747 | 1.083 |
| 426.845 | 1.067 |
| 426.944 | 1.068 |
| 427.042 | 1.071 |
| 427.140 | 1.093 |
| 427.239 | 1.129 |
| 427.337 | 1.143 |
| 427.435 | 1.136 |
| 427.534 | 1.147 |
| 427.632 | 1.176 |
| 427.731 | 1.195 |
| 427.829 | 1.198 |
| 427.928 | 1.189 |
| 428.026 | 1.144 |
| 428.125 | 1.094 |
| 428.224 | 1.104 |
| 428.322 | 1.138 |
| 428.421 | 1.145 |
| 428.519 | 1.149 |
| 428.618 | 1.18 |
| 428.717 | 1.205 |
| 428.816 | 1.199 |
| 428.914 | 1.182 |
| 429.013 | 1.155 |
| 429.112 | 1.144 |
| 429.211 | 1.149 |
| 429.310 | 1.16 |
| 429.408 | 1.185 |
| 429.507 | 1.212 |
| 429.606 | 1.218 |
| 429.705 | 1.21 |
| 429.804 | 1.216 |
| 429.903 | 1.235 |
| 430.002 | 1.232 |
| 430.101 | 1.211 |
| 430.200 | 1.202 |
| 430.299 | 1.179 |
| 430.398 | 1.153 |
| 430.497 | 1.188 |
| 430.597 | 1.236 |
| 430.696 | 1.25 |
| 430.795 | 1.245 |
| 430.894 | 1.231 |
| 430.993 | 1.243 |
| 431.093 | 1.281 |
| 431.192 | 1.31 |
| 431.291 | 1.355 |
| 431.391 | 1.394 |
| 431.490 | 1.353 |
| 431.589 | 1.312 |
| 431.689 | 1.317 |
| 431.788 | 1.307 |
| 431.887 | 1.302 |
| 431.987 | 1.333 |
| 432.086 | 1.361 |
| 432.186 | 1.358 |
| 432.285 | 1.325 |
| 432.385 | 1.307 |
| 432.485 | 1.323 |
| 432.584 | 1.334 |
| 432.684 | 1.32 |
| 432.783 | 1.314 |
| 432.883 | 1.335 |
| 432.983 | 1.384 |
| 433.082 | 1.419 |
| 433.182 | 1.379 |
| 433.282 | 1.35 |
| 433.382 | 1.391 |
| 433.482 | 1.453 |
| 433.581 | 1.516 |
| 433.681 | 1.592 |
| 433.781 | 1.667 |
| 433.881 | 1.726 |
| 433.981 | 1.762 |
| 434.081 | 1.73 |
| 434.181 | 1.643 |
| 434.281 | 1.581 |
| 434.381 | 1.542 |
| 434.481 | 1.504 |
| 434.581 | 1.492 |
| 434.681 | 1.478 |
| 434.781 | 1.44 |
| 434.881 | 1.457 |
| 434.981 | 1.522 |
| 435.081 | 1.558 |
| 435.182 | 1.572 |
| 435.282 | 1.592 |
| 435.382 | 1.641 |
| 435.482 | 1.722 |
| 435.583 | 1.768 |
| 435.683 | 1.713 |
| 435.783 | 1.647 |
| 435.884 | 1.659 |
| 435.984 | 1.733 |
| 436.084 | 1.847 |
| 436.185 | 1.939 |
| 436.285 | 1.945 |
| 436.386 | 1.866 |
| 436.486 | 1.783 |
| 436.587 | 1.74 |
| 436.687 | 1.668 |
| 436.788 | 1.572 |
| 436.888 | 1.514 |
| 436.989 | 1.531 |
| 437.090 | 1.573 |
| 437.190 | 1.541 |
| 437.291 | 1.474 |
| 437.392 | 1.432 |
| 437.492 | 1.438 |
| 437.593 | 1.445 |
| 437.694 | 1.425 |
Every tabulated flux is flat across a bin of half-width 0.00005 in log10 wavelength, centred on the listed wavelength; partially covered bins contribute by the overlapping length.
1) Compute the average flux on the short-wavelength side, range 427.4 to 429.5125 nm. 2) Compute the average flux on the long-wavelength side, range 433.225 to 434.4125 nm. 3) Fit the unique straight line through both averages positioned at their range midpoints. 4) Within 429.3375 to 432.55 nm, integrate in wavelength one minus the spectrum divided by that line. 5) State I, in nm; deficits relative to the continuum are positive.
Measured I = 0.20 nm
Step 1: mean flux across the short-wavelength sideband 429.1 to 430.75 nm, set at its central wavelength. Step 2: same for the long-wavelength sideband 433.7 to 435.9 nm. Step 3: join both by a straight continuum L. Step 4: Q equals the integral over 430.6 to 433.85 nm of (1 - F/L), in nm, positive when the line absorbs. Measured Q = 0.086 nm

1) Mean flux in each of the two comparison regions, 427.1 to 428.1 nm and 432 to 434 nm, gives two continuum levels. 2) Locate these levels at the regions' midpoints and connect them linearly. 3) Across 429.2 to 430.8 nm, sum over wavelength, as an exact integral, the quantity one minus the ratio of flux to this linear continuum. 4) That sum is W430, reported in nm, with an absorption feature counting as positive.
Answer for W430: 0.086 nm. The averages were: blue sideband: 1.15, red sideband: 1.42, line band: 1.21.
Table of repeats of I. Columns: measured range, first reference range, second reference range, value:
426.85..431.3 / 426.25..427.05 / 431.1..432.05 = 0.070 nm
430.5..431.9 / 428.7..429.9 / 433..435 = 0.037 nm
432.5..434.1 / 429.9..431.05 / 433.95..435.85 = -0.010 nm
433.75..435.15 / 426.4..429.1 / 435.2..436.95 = 0.025 nm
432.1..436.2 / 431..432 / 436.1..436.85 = 0.099 nm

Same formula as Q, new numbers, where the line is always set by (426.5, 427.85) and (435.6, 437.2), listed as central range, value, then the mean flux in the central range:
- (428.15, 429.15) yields 0.05 nm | 1.16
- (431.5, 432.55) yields 0.08 nm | 1.33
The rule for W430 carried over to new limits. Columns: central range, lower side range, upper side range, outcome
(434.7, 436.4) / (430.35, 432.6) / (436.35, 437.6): -0.18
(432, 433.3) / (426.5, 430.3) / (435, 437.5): 0.08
